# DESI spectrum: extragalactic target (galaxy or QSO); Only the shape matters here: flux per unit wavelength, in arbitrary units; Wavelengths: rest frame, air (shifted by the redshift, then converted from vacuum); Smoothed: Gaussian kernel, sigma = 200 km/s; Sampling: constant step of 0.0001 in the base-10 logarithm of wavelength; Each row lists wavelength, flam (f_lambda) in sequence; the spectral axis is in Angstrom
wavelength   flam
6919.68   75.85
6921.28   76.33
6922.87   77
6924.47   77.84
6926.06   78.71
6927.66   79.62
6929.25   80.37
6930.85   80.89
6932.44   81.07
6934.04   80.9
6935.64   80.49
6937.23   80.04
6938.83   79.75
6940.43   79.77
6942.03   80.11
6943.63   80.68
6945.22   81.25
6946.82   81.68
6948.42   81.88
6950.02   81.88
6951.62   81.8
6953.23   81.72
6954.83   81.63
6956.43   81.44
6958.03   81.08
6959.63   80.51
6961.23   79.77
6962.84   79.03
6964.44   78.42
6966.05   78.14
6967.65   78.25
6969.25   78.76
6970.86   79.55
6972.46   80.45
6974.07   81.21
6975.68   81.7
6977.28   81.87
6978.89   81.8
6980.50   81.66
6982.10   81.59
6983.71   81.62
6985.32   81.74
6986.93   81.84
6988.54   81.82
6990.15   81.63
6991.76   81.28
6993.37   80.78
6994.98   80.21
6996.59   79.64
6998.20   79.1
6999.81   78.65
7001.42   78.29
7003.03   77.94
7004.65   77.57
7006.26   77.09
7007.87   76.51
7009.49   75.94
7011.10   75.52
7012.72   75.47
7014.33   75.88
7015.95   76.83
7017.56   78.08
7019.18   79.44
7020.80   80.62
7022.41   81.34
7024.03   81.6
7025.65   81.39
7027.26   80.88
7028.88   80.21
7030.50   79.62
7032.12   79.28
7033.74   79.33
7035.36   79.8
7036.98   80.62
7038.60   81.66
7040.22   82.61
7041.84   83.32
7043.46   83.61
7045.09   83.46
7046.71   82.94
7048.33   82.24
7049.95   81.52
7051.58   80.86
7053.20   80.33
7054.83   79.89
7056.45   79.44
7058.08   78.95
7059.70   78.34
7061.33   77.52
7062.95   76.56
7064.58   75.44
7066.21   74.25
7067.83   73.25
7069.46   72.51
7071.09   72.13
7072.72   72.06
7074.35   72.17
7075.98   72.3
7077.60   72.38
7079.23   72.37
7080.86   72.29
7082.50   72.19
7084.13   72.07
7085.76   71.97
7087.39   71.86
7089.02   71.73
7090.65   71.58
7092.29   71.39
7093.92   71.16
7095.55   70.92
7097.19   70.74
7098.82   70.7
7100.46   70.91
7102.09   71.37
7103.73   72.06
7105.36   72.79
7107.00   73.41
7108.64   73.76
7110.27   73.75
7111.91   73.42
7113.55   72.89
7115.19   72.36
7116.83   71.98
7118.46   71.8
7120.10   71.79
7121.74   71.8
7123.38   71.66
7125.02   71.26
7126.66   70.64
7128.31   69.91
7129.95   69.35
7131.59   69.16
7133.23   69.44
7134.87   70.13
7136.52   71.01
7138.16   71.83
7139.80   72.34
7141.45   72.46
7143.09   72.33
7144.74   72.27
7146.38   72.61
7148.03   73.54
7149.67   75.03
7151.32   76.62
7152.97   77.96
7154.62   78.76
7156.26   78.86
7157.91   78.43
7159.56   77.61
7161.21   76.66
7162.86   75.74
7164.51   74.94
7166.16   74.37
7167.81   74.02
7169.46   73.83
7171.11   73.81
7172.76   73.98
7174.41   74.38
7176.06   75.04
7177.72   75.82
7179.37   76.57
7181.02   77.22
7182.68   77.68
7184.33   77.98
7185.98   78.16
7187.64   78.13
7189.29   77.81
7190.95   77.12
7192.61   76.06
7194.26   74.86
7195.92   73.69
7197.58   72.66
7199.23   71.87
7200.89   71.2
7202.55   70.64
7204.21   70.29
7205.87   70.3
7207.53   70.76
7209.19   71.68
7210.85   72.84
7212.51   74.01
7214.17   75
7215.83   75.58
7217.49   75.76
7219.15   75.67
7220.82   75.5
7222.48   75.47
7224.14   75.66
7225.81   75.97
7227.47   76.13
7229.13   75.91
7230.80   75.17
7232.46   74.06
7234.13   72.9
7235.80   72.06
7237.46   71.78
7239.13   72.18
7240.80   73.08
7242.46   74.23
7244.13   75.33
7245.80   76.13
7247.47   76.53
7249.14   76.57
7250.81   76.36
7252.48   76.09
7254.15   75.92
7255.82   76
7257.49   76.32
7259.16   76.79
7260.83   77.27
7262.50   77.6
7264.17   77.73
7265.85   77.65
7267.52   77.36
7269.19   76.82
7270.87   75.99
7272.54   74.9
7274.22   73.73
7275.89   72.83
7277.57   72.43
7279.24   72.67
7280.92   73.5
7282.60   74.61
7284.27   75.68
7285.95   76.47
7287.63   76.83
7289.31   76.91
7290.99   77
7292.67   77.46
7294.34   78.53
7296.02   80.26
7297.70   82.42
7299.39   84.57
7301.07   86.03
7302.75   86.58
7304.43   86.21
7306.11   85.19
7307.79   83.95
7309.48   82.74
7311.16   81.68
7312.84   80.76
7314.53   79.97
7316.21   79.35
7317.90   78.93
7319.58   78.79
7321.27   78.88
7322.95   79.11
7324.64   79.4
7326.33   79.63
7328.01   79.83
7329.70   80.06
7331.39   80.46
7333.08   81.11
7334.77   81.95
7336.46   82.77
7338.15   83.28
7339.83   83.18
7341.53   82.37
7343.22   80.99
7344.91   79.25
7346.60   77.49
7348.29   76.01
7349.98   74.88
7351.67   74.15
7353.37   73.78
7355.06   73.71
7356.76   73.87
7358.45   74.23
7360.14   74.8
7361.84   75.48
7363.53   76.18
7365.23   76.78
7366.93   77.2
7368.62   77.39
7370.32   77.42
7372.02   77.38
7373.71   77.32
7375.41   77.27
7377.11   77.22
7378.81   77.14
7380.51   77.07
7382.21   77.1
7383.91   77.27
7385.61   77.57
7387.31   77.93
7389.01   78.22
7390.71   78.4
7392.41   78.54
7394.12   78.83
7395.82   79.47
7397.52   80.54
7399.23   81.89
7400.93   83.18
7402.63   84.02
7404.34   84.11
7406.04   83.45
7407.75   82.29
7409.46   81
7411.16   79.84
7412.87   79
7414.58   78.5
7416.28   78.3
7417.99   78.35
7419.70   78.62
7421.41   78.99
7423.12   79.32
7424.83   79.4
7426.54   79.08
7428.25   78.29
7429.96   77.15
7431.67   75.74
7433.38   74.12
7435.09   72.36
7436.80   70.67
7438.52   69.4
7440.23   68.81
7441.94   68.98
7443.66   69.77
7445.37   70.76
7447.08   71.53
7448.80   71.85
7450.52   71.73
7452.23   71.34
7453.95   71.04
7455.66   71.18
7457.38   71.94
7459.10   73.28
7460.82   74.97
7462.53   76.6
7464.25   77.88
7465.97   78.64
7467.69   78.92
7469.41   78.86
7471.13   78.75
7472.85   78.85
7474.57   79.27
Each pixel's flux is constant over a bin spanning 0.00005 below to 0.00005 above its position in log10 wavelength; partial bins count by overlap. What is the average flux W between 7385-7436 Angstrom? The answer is 79.2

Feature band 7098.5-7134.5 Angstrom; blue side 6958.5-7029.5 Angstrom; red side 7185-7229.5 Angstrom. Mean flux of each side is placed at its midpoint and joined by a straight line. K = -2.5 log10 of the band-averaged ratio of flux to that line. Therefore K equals 0.07 mag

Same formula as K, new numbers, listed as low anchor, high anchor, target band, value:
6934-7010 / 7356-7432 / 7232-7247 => 0.079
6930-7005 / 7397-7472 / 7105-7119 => 0.090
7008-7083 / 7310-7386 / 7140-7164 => 0.036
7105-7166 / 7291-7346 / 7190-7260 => 0.041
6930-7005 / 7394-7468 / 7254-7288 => 0.031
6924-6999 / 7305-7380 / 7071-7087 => 0.112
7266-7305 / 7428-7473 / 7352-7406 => -0.034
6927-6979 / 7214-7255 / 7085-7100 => 0.094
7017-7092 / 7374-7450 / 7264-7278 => 0.027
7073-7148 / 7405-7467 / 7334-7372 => -0.044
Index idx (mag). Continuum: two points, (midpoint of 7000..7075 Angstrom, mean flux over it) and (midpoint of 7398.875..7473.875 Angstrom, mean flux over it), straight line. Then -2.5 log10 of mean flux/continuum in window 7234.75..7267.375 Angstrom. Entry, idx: 0.03 mag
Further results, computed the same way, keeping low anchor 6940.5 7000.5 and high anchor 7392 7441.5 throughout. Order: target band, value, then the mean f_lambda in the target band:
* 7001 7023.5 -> 0.04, 77.6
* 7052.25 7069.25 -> 0.04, 77.3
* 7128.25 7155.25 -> 0.10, 72.7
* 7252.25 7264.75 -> 0.03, 76.8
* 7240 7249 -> 0.06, 75.2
